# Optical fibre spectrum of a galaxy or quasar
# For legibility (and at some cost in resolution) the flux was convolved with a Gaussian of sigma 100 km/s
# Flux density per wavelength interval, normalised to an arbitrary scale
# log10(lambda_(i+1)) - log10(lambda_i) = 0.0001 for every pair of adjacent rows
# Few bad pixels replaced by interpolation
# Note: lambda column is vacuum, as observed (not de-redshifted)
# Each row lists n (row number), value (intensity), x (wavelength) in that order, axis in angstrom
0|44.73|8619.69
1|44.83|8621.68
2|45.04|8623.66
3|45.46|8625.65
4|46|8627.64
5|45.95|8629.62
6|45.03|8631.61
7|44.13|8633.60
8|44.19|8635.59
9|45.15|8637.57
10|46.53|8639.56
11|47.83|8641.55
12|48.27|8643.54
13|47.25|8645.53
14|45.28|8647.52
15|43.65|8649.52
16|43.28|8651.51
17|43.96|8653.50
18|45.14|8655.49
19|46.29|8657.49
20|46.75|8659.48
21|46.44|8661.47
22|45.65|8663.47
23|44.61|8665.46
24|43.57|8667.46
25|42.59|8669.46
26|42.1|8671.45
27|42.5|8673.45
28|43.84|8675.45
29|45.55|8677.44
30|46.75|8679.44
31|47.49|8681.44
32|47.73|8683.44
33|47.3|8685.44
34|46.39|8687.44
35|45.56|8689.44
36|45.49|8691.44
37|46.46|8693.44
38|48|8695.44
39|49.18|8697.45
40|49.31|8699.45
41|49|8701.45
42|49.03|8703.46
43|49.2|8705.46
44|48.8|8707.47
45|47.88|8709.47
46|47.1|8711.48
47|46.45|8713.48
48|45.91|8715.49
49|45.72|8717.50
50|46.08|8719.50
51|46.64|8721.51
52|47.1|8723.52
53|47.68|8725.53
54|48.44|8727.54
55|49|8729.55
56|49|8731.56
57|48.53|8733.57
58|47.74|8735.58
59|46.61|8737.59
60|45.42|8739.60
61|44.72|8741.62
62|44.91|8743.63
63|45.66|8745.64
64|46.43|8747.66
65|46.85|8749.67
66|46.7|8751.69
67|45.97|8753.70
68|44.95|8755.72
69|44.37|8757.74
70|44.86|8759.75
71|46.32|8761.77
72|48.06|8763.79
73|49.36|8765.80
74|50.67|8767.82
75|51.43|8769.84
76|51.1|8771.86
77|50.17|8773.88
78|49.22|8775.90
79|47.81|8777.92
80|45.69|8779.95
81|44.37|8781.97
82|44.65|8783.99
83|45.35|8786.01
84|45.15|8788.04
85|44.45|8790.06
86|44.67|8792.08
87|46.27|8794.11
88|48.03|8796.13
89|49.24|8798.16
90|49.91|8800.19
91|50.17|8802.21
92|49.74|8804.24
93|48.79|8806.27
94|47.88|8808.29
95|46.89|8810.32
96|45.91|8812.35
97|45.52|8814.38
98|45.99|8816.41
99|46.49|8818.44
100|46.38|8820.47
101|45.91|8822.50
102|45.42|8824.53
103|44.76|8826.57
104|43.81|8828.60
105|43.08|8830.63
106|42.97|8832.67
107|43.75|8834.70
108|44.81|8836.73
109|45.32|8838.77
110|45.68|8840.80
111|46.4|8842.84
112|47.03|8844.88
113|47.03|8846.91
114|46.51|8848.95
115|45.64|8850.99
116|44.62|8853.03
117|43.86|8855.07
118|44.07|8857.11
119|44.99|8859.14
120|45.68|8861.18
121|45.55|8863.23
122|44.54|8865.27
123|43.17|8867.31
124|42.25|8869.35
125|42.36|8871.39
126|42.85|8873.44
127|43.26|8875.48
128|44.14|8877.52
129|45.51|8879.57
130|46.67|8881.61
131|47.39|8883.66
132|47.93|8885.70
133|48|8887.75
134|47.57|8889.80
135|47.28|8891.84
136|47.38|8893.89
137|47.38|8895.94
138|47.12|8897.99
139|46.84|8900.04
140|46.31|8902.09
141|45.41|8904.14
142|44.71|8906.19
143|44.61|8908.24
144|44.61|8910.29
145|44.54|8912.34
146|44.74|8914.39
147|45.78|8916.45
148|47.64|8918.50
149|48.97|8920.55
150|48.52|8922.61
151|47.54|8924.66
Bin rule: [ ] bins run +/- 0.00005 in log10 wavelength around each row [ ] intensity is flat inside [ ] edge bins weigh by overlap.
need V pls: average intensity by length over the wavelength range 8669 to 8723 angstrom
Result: 46.6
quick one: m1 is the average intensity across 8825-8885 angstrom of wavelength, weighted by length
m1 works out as 44.8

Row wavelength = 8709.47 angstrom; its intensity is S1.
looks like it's 47.88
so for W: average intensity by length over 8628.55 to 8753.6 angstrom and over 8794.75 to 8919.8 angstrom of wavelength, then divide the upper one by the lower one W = 0.99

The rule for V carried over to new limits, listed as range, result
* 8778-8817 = 46.8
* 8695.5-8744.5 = 47.5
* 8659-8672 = 44.5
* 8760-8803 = 47.7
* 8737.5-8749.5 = 45.6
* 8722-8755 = 46.9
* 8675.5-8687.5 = 46.7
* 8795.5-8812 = 48.7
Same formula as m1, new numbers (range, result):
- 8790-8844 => 46.3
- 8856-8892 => 45.1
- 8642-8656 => 45.4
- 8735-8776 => 47.2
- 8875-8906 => 46.6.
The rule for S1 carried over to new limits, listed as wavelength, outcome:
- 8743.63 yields 44.91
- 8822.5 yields 45.91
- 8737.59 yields 46.61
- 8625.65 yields 45.46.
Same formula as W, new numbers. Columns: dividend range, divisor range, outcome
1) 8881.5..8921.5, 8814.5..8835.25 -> 1.04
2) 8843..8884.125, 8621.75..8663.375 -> 0.98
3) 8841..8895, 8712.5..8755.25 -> 0.97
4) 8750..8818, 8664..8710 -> 1.02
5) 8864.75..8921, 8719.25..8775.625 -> 0.96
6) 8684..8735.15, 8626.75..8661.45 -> 1.04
